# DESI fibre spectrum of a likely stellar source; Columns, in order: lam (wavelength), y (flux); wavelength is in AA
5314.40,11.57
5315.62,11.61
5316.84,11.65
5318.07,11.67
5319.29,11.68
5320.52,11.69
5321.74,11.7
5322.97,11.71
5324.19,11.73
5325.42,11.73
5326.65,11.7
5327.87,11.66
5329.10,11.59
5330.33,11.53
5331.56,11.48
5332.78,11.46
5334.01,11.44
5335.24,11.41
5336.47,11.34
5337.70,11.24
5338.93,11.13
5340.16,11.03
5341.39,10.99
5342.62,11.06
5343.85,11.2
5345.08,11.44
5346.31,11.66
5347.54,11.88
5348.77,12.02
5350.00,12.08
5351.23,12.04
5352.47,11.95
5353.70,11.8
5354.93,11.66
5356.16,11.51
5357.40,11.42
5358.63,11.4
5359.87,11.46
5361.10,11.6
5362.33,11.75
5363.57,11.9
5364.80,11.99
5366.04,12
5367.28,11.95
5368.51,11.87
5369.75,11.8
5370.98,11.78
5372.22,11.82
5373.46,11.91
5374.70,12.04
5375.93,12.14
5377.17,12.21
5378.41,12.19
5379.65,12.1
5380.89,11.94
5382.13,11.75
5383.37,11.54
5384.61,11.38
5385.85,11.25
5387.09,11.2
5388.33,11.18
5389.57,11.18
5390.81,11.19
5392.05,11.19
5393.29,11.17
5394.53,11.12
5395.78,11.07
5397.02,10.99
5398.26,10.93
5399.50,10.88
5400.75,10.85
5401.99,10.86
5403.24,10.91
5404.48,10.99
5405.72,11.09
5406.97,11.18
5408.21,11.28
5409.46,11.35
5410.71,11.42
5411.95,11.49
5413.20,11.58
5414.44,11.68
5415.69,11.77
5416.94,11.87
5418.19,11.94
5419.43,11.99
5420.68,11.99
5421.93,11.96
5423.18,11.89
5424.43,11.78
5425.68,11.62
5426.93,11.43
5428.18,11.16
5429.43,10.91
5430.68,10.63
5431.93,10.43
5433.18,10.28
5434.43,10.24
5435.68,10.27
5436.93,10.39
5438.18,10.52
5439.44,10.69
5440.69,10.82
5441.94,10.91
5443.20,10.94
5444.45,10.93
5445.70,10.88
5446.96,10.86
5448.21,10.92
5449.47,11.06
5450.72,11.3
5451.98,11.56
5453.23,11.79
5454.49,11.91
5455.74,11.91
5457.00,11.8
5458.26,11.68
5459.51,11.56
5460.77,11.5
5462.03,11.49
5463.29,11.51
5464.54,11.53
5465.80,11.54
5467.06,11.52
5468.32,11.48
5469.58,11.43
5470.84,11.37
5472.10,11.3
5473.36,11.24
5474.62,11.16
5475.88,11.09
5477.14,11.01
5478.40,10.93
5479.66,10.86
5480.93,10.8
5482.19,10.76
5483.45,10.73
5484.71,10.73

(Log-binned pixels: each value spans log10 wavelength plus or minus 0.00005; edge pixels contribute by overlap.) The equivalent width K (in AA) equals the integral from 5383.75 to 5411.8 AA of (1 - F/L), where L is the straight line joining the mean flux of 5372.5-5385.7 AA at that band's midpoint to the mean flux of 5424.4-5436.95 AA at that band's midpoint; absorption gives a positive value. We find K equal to 0.9 AA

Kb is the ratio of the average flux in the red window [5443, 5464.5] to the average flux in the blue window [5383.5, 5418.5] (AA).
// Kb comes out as 1.01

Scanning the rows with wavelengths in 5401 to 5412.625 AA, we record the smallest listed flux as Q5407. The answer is 10.86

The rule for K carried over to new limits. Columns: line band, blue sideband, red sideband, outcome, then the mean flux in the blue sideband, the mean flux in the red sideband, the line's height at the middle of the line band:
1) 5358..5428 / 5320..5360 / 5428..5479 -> -1.2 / 11.5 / 11.1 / 11.4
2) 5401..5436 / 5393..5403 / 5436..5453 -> -1.1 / 11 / 10.9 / 10.9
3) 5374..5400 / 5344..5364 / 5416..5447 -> 0.0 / 11.7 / 11.1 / 11.5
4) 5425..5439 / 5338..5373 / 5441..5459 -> 0.8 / 11.6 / 11.3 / 11.4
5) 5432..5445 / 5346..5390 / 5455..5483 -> 1.0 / 11.8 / 11.3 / 11.5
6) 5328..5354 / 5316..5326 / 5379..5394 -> 0.2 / 11.7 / 11.4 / 11.6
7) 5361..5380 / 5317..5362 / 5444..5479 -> -0.7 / 11.6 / 11.4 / 11.5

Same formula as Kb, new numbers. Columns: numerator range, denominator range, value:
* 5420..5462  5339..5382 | 0.95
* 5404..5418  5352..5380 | 0.97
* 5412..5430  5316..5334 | 1.00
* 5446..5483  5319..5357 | 0.98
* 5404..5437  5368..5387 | 0.96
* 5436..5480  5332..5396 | 0.97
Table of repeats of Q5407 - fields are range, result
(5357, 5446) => 10.24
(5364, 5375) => 11.78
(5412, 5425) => 11.58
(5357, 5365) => 11.4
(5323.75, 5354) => 10.99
